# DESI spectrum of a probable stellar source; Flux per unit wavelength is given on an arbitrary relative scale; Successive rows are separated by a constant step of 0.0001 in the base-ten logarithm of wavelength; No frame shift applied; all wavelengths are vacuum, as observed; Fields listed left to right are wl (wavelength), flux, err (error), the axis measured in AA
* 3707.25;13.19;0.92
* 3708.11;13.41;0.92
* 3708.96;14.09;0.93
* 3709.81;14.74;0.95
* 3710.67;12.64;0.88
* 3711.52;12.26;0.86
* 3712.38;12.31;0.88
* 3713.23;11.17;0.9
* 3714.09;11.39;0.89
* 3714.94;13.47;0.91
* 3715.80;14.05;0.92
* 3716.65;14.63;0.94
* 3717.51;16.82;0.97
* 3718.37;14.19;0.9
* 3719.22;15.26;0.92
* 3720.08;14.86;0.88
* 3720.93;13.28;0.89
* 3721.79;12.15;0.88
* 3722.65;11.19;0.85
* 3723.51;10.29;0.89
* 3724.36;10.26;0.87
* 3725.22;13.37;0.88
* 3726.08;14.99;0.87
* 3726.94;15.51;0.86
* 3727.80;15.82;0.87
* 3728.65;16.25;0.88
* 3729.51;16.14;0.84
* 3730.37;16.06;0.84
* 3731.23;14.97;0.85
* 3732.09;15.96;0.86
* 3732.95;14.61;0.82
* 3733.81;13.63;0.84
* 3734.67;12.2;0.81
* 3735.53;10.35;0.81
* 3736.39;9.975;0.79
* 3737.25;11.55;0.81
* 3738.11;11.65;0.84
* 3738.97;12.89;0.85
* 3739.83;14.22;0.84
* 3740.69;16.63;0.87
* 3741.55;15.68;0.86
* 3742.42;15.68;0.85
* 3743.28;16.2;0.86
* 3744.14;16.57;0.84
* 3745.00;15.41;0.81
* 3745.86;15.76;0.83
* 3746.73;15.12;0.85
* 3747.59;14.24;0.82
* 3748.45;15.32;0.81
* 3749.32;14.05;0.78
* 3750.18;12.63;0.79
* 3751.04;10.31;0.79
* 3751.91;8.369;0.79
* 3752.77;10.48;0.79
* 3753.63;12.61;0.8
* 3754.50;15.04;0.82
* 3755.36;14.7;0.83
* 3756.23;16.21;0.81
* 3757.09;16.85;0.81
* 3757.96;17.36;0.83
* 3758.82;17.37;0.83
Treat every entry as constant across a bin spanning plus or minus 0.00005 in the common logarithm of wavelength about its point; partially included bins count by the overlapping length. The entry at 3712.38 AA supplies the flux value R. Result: 12.31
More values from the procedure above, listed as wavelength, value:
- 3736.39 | 9.975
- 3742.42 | 15.68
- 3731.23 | 14.97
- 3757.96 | 17.36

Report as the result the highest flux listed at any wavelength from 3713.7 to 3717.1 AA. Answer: 14.63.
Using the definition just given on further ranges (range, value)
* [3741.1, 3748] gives 16.57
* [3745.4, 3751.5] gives 15.76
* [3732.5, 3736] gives 14.61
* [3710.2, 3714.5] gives 12.64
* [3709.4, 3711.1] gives 14.74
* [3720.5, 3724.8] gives 13.28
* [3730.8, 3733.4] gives 15.96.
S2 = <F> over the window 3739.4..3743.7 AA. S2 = 15.7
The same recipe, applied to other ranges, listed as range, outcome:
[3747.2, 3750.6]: 14.1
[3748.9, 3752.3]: 11.4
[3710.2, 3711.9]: 12.5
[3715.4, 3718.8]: 14.9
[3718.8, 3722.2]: 13.9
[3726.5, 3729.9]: 15.9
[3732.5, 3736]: 12.7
